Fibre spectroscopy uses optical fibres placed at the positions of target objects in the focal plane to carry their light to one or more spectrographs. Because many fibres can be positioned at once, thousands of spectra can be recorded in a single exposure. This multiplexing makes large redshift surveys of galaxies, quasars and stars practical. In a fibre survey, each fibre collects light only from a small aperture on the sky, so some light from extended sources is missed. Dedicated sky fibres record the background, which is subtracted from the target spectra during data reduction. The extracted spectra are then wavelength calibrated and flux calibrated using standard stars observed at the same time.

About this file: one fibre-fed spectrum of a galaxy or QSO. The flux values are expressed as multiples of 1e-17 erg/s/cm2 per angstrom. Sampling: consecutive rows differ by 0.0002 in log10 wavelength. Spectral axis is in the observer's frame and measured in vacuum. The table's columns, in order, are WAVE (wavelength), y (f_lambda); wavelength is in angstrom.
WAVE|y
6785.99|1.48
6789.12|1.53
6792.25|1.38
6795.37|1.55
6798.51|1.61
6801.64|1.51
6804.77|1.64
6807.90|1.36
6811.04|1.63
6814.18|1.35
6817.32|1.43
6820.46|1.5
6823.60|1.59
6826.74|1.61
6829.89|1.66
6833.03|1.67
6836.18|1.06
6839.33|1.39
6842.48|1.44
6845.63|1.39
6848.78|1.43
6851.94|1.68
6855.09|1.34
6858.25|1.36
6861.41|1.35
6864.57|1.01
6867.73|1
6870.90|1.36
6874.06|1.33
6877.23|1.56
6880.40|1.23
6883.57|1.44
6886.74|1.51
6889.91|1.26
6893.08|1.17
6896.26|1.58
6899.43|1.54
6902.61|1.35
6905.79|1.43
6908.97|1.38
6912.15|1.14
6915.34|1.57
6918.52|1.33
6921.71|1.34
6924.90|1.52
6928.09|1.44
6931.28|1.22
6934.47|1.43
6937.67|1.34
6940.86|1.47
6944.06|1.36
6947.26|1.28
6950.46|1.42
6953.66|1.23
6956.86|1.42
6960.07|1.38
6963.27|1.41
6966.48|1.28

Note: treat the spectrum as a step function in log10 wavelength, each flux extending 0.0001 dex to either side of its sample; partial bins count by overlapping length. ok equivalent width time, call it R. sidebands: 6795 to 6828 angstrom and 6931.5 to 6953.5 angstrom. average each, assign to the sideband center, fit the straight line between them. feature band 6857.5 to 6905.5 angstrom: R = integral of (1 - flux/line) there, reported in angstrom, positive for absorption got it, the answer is 3.3 angstrom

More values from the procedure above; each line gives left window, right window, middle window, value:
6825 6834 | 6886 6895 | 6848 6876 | 2.8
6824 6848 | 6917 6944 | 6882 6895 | 0.6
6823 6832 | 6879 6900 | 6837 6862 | 2.0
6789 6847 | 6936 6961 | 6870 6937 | 0.9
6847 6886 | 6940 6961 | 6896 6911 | -0.9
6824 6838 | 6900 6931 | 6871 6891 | 0.6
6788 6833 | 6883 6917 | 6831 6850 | 1.1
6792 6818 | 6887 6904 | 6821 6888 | 1.9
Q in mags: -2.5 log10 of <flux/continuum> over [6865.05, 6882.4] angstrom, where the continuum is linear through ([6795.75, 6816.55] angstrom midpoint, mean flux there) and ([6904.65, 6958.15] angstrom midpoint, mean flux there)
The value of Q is 0.12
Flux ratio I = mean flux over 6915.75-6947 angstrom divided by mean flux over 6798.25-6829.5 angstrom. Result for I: 0.91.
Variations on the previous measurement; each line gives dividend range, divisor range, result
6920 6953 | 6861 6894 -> 1.06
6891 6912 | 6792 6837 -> 0.92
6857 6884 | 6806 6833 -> 0.84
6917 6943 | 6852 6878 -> 1.06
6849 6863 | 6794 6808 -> 0.92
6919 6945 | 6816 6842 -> 0.93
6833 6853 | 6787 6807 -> 0.92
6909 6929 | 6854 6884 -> 1.07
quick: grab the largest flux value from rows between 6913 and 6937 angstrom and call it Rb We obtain 1.57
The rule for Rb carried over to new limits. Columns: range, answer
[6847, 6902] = 1.68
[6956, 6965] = 1.42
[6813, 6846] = 1.67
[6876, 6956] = 1.58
